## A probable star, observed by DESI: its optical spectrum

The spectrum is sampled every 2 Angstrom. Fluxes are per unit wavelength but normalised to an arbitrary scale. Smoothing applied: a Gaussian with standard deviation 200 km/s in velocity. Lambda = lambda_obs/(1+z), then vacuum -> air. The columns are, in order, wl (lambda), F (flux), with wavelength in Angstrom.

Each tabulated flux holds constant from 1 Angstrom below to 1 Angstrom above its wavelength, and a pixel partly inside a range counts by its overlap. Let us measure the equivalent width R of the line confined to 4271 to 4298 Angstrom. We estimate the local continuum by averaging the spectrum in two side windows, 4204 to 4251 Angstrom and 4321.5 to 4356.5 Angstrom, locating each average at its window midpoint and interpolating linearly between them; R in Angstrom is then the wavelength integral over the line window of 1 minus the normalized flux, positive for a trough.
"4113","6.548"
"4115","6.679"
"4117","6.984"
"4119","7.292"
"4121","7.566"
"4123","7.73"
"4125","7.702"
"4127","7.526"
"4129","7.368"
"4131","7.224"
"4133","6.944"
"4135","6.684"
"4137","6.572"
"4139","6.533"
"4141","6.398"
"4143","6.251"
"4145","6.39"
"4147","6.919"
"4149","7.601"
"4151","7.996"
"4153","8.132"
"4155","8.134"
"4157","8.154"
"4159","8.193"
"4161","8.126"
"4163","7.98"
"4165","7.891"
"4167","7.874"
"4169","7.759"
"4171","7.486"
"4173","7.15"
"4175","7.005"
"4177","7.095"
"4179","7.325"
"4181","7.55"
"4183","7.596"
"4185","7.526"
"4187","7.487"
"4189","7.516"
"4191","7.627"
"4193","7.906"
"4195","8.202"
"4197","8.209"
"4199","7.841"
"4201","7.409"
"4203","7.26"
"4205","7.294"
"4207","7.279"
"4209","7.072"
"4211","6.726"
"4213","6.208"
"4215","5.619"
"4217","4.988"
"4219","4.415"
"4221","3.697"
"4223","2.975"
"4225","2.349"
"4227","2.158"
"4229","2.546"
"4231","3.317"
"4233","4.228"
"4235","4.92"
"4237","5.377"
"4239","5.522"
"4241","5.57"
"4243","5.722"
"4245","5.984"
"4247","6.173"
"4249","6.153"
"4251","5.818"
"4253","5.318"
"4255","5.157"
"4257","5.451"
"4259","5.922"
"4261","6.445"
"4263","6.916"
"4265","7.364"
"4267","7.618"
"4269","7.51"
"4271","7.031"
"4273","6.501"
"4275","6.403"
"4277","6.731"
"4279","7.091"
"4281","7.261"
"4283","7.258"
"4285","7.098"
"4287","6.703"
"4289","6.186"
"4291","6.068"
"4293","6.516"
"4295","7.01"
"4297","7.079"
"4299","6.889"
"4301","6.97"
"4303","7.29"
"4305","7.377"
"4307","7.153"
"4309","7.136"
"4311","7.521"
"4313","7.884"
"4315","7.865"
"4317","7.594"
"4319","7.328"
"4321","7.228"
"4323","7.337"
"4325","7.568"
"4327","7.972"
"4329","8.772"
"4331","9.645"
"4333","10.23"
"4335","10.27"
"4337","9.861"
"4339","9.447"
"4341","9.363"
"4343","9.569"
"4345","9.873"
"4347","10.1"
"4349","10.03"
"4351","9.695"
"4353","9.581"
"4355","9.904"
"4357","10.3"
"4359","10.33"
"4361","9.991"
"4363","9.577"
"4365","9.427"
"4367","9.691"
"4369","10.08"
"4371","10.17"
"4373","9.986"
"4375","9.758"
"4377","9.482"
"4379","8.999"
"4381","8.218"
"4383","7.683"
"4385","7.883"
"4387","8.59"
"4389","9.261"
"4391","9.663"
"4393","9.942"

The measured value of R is 1.8 Angstrom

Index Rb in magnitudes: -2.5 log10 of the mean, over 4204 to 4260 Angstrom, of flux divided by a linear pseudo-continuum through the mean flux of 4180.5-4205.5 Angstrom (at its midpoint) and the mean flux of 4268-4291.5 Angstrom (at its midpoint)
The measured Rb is 0.38 mag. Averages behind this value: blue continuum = 7.66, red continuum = 6.84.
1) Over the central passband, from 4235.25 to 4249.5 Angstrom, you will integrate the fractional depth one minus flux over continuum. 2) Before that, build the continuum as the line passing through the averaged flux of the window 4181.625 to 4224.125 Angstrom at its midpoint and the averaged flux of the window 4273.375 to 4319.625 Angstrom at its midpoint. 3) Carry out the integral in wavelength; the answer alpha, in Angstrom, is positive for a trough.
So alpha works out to 2.3 Angstrom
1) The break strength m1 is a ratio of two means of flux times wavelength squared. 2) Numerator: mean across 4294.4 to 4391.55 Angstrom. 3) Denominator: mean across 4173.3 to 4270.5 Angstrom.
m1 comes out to 1.5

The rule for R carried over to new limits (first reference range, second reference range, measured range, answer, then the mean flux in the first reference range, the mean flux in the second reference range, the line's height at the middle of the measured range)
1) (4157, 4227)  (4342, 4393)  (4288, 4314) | 4.6 Angstrom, 6.85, 9.52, 8.51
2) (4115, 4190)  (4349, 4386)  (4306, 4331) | 3.7 Angstrom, 7.39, 9.5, 9.02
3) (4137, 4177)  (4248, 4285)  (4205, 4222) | 2.8 Angstrom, 7.44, 6.57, 6.99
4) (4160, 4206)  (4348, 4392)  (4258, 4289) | 5.9 Angstrom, 7.61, 9.47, 8.51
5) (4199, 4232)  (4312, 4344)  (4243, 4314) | 3.9 Angstrom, 5.17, 8.62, 7.1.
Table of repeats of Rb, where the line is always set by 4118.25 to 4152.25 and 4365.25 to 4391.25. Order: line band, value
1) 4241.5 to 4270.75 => 0.285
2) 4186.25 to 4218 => 0.074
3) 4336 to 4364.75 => -0.101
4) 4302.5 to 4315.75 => 0.154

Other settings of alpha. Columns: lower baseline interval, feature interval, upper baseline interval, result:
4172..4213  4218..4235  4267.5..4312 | 9.2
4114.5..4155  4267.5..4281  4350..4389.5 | 2.5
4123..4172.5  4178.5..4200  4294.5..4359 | -0.1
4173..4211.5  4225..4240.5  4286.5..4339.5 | 7.4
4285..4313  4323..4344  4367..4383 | -2.8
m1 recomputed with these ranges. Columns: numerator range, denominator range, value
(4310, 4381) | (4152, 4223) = 1.38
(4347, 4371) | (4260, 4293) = 1.50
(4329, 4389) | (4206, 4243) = 2.14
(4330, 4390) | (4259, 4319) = 1.40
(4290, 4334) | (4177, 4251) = 1.32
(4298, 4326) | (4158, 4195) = 1.03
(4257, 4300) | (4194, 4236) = 1.29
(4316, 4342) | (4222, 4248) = 2.07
